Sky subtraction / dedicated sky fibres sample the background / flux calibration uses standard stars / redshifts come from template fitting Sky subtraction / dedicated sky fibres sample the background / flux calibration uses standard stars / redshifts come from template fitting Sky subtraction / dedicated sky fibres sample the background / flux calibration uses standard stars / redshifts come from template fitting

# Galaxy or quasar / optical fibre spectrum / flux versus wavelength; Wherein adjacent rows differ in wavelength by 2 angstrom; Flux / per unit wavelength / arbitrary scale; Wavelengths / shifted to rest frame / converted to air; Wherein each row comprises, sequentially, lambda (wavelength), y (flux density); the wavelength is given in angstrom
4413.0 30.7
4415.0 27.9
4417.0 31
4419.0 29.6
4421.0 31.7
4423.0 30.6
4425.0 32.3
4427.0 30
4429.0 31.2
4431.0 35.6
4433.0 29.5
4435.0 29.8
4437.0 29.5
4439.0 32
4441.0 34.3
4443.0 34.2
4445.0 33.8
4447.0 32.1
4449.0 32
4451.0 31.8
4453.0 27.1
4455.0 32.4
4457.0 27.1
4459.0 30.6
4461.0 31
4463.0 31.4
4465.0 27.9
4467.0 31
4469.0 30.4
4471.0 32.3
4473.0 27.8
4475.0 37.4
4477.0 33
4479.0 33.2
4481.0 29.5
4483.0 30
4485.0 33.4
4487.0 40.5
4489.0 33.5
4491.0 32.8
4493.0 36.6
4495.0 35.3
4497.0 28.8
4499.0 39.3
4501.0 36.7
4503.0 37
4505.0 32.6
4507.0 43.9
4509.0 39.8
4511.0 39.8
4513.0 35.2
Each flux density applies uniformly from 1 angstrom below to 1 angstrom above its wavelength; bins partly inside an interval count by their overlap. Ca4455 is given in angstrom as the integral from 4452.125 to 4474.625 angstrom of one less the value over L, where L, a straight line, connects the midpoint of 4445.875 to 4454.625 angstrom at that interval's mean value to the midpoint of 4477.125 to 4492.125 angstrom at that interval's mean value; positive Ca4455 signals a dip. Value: 1.19 angstrom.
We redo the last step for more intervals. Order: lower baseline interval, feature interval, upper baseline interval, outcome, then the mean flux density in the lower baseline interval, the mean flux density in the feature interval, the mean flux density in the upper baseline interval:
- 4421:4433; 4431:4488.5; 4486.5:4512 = 3.8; 31.7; 31.7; 36.6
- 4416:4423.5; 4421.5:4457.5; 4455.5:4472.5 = -1.1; 30.7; 31.5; 30.2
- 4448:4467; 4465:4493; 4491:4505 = 0.2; 30.2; 32.6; 35.2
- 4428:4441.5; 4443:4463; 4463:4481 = 0.3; 31.6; 31.1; 31.5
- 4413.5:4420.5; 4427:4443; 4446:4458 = -0.9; 29.7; 31.8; 30.4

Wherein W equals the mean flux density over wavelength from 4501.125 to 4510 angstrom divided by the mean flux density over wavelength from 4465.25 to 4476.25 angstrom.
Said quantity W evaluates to 1.2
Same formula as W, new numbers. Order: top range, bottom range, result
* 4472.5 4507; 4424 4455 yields 1.08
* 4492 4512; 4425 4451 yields 1.16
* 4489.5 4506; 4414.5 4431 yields 1.13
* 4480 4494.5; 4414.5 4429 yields 1.11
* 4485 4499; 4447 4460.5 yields 1.15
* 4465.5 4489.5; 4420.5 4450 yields 1.02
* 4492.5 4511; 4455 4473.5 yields 1.22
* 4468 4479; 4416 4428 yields 1.05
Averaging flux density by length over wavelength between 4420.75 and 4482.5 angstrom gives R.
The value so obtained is 31.4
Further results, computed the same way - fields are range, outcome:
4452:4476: 30.5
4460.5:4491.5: 32.2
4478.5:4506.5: 34.4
